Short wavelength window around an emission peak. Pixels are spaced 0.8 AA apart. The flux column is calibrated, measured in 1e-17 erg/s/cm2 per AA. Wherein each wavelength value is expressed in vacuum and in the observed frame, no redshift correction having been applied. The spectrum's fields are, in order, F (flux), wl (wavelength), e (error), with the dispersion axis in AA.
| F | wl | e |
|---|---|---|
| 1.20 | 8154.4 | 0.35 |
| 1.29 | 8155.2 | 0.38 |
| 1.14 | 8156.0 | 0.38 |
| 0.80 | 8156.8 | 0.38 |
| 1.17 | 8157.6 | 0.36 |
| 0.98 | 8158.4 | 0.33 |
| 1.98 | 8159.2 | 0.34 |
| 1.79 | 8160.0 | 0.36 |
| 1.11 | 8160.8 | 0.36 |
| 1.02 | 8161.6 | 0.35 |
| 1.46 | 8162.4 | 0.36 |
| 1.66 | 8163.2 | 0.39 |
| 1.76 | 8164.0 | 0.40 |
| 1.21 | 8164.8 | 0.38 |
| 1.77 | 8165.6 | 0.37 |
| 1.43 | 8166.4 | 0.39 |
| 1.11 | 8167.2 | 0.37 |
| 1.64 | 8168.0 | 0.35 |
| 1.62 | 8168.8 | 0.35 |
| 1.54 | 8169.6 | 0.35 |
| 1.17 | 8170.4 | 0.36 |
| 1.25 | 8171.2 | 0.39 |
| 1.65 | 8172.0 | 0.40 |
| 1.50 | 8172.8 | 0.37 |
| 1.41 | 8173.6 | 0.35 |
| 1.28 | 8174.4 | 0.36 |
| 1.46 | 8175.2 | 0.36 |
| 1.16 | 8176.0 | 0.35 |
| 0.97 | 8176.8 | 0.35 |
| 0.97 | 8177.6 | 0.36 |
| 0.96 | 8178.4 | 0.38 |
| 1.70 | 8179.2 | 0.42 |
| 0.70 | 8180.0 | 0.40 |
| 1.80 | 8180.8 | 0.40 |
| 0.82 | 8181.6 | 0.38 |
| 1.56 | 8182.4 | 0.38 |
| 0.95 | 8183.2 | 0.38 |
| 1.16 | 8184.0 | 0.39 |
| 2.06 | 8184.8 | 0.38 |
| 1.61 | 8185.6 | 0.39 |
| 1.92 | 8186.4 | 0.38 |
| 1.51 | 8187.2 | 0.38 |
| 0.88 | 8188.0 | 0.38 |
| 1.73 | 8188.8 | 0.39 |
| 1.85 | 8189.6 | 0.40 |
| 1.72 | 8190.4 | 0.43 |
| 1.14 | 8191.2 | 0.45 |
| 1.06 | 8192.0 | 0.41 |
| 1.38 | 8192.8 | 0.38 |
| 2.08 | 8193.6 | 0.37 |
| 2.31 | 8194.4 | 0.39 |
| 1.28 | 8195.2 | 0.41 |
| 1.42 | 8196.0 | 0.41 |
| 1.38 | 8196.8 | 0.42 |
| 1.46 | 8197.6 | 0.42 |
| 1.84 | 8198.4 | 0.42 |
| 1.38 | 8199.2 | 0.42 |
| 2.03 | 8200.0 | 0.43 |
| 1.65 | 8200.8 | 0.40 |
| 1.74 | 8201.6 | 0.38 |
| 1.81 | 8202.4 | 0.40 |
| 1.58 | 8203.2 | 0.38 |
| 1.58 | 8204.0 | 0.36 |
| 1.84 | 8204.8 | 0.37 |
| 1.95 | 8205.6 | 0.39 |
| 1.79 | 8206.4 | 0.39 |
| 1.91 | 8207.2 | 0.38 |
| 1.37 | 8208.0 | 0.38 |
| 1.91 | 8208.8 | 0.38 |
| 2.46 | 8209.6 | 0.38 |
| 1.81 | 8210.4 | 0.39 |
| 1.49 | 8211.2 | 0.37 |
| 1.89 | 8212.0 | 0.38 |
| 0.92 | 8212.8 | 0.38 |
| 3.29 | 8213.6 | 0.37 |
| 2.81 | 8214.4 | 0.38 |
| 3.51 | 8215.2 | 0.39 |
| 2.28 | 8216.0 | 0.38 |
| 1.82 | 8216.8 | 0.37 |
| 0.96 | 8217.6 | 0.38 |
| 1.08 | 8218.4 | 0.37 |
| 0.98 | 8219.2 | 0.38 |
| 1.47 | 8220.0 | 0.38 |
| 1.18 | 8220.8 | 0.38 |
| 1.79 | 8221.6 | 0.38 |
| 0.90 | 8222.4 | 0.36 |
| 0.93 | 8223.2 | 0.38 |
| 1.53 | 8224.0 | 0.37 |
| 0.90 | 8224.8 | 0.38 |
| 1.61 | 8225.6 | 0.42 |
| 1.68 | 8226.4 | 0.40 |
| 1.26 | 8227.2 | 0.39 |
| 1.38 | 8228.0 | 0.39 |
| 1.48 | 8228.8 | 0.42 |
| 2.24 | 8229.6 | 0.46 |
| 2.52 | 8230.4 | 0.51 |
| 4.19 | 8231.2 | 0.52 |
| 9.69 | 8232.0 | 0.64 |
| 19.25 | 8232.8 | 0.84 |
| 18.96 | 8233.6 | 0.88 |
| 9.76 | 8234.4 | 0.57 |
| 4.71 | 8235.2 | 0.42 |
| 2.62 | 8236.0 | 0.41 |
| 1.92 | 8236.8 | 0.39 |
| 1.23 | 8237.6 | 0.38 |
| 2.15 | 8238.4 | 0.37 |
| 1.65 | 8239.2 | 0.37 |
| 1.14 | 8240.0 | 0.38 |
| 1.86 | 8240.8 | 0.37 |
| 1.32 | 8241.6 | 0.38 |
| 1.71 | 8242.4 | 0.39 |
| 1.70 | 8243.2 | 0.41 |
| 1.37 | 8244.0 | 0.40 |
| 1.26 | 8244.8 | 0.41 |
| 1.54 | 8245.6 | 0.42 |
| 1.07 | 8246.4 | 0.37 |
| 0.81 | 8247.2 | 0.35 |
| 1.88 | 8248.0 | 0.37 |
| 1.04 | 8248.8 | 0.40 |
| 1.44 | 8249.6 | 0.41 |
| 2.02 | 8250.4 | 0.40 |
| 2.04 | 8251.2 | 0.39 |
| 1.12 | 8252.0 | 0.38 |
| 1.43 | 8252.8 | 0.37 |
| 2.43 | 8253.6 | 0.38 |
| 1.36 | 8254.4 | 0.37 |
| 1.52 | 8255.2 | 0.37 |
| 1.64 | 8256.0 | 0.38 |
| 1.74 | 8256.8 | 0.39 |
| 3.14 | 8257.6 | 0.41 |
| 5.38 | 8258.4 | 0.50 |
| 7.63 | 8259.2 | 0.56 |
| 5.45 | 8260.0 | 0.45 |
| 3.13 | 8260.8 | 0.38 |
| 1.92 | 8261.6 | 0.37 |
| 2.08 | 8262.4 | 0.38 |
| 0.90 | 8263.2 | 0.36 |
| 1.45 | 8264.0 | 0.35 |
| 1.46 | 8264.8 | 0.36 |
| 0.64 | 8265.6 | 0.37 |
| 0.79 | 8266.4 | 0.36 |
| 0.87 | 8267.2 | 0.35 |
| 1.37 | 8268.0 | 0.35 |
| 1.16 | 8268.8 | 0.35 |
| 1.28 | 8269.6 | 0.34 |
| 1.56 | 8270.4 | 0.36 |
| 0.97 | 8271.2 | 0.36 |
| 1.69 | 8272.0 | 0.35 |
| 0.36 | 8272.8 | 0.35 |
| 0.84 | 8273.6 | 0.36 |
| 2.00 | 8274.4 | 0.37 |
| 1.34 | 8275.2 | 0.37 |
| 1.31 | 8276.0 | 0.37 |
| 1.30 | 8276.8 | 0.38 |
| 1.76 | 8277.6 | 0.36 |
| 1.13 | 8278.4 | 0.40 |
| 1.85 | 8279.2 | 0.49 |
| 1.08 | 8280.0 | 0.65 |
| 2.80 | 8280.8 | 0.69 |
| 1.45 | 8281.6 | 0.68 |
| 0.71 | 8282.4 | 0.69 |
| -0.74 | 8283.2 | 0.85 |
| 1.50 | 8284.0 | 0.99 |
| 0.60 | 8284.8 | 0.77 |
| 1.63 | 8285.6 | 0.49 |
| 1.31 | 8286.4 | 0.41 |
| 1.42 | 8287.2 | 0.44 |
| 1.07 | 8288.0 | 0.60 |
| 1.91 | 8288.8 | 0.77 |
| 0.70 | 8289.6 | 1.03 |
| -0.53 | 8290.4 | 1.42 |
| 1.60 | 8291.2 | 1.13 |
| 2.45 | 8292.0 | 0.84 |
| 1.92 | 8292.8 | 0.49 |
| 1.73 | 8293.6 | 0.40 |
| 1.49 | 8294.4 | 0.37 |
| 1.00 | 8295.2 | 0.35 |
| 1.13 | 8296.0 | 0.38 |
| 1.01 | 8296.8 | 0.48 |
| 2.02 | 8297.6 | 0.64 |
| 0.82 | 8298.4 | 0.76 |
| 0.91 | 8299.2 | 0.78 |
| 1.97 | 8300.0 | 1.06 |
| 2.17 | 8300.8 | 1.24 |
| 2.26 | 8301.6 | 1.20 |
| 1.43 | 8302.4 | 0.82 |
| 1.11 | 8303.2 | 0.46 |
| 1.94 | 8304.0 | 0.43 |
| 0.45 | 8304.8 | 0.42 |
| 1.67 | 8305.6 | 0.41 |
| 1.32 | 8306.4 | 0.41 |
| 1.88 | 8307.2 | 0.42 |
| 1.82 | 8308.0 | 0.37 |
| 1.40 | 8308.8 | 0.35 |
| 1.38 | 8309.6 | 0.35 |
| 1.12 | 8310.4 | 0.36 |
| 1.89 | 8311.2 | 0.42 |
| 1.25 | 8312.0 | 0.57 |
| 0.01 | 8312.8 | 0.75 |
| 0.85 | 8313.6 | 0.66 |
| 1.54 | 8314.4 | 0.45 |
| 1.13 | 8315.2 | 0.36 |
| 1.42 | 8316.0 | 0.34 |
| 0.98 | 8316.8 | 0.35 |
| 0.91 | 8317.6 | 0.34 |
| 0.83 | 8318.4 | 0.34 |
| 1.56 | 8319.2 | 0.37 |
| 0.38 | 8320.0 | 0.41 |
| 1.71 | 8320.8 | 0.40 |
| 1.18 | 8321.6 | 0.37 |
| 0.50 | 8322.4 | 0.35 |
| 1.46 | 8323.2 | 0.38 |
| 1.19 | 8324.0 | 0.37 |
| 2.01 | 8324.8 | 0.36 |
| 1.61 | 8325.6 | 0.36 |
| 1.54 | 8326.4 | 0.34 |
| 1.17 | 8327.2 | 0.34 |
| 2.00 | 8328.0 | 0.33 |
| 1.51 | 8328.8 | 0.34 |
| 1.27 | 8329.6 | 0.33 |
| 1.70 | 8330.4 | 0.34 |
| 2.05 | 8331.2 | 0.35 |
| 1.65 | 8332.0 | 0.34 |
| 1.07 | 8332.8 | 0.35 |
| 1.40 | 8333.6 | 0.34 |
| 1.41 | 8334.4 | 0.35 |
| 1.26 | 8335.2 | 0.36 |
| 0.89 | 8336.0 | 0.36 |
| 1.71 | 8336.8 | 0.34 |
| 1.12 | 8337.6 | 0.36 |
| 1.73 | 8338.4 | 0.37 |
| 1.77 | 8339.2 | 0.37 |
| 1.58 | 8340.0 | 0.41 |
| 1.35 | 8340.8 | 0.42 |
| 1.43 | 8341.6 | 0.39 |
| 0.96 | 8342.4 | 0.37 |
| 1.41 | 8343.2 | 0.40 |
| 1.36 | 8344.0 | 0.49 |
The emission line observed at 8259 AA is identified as [N II] 6583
